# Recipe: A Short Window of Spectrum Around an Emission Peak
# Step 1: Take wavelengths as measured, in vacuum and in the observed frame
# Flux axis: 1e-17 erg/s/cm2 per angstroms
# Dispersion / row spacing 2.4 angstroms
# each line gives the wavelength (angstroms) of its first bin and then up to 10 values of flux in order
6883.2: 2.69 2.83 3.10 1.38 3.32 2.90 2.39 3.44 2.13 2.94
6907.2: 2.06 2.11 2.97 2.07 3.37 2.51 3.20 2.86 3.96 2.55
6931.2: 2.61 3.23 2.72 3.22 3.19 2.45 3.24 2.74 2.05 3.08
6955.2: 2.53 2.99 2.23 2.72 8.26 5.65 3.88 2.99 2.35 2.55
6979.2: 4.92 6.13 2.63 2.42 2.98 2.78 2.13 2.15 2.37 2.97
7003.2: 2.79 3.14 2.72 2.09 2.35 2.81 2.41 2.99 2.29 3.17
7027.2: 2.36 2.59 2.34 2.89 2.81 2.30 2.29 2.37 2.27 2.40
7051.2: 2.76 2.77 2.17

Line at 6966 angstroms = [S II]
